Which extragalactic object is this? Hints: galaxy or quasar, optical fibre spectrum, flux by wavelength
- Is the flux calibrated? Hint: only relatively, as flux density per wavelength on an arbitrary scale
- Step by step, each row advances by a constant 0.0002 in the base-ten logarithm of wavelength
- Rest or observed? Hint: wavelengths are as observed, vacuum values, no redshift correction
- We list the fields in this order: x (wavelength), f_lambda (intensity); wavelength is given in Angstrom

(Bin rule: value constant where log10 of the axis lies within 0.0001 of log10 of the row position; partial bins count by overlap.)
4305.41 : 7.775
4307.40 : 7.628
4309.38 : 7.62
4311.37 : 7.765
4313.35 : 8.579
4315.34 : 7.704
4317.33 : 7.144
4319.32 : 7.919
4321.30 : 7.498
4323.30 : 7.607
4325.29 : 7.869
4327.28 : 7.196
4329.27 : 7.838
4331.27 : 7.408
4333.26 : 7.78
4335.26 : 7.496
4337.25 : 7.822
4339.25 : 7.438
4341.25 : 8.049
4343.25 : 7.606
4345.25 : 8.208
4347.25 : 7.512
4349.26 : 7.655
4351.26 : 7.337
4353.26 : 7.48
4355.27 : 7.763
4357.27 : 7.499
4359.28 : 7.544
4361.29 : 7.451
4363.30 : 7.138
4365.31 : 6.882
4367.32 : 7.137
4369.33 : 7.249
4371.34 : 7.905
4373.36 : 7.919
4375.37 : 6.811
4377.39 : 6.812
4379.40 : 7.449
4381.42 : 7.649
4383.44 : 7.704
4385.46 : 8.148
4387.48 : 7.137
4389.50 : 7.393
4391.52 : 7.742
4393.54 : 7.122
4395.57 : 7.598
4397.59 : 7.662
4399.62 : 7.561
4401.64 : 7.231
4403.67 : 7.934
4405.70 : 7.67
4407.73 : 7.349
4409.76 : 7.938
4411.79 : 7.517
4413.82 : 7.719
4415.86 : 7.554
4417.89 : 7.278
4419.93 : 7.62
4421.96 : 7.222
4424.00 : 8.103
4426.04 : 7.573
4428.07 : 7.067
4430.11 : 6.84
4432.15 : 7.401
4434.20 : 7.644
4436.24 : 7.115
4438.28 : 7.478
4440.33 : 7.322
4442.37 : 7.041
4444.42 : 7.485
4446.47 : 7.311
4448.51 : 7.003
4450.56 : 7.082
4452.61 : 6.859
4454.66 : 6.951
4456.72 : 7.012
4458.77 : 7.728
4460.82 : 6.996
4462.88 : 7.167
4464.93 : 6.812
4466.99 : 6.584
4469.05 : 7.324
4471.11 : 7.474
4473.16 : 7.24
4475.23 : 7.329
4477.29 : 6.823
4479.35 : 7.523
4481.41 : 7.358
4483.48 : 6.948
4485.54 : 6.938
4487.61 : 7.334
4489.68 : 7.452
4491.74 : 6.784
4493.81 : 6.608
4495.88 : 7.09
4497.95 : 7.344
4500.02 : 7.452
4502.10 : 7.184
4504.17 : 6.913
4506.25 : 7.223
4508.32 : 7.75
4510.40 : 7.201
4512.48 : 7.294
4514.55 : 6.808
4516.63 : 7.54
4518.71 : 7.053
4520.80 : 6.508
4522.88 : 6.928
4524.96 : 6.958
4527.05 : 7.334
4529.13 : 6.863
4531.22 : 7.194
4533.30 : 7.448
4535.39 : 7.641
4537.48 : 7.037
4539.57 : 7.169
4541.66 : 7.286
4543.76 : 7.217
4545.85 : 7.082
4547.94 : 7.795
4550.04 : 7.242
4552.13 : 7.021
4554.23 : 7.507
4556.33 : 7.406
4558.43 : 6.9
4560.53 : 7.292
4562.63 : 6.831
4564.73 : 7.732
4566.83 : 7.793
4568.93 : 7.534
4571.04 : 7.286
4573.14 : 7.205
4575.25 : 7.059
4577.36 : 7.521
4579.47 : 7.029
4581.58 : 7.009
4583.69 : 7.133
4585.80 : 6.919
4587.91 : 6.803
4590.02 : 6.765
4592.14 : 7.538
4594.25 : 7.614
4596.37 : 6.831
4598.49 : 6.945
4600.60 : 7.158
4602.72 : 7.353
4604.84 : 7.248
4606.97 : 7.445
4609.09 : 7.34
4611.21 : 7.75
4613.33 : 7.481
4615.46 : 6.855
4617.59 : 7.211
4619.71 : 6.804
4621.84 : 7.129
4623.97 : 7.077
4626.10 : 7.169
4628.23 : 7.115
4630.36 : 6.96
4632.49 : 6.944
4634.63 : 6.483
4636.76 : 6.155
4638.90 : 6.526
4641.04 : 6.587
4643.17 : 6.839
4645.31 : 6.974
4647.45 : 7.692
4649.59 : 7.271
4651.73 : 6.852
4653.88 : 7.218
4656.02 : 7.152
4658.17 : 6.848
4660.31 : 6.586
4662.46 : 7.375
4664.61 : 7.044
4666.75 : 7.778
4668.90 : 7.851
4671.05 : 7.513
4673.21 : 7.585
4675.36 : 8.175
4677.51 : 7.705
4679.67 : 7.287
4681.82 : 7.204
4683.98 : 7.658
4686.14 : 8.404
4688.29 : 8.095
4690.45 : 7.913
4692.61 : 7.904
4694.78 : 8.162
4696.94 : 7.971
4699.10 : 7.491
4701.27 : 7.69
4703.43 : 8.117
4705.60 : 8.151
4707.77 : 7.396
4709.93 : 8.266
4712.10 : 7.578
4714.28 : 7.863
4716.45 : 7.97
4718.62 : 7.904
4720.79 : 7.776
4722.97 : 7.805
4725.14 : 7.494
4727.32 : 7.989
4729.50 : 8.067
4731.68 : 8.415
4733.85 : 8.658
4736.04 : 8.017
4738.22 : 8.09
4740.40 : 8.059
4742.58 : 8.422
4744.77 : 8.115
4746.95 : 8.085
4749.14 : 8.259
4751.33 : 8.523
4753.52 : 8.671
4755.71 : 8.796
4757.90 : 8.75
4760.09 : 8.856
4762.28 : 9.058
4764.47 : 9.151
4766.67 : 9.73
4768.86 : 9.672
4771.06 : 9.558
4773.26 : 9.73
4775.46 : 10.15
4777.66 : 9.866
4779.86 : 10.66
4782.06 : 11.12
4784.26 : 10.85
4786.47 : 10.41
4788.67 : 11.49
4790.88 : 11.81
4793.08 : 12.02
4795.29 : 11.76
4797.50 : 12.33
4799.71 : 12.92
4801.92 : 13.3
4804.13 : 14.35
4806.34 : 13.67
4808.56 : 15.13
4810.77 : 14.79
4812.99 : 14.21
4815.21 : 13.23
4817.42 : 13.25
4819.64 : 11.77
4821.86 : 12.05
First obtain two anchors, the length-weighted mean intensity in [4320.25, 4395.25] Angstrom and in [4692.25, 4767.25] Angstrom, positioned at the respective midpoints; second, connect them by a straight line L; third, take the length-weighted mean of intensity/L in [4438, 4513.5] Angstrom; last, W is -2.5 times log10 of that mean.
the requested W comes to 0.08 mag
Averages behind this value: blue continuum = 7.52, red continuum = 8.2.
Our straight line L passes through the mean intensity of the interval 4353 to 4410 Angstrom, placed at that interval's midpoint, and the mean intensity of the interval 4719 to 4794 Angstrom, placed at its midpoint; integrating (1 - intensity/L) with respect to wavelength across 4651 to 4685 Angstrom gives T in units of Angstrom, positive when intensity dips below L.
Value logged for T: 5.4 Angstrom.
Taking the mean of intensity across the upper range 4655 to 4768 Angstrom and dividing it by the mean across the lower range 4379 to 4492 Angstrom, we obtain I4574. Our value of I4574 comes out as 1.09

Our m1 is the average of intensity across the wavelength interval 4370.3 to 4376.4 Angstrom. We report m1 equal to 7.54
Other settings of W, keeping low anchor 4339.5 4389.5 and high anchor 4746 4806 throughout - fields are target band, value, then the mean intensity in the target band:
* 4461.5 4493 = 0.16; 7.13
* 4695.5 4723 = 0.26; 7.85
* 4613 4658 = 0.33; 6.96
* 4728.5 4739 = 0.22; 8.26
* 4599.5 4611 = 0.25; 7.34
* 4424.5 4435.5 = 0.09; 7.34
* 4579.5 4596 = 0.27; 7.1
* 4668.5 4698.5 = 0.24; 7.81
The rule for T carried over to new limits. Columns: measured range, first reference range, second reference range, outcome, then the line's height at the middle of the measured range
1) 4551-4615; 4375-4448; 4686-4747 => 4.2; 7.75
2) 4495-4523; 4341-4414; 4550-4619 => 0.6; 7.34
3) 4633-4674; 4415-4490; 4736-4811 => 9.6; 9.22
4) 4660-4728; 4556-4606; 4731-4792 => 6.2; 8.54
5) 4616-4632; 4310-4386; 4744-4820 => 4.4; 9.74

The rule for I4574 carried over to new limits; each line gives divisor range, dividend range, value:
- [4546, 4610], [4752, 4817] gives 1.55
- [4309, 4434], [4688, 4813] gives 1.26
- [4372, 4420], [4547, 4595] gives 0.96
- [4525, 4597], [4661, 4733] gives 1.08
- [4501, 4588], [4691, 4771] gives 1.15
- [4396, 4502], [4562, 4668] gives 0.98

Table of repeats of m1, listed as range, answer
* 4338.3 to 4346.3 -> 7.83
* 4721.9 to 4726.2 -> 7.66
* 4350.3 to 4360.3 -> 7.53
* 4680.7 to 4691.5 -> 7.86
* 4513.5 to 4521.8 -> 6.98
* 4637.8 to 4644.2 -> 6.65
